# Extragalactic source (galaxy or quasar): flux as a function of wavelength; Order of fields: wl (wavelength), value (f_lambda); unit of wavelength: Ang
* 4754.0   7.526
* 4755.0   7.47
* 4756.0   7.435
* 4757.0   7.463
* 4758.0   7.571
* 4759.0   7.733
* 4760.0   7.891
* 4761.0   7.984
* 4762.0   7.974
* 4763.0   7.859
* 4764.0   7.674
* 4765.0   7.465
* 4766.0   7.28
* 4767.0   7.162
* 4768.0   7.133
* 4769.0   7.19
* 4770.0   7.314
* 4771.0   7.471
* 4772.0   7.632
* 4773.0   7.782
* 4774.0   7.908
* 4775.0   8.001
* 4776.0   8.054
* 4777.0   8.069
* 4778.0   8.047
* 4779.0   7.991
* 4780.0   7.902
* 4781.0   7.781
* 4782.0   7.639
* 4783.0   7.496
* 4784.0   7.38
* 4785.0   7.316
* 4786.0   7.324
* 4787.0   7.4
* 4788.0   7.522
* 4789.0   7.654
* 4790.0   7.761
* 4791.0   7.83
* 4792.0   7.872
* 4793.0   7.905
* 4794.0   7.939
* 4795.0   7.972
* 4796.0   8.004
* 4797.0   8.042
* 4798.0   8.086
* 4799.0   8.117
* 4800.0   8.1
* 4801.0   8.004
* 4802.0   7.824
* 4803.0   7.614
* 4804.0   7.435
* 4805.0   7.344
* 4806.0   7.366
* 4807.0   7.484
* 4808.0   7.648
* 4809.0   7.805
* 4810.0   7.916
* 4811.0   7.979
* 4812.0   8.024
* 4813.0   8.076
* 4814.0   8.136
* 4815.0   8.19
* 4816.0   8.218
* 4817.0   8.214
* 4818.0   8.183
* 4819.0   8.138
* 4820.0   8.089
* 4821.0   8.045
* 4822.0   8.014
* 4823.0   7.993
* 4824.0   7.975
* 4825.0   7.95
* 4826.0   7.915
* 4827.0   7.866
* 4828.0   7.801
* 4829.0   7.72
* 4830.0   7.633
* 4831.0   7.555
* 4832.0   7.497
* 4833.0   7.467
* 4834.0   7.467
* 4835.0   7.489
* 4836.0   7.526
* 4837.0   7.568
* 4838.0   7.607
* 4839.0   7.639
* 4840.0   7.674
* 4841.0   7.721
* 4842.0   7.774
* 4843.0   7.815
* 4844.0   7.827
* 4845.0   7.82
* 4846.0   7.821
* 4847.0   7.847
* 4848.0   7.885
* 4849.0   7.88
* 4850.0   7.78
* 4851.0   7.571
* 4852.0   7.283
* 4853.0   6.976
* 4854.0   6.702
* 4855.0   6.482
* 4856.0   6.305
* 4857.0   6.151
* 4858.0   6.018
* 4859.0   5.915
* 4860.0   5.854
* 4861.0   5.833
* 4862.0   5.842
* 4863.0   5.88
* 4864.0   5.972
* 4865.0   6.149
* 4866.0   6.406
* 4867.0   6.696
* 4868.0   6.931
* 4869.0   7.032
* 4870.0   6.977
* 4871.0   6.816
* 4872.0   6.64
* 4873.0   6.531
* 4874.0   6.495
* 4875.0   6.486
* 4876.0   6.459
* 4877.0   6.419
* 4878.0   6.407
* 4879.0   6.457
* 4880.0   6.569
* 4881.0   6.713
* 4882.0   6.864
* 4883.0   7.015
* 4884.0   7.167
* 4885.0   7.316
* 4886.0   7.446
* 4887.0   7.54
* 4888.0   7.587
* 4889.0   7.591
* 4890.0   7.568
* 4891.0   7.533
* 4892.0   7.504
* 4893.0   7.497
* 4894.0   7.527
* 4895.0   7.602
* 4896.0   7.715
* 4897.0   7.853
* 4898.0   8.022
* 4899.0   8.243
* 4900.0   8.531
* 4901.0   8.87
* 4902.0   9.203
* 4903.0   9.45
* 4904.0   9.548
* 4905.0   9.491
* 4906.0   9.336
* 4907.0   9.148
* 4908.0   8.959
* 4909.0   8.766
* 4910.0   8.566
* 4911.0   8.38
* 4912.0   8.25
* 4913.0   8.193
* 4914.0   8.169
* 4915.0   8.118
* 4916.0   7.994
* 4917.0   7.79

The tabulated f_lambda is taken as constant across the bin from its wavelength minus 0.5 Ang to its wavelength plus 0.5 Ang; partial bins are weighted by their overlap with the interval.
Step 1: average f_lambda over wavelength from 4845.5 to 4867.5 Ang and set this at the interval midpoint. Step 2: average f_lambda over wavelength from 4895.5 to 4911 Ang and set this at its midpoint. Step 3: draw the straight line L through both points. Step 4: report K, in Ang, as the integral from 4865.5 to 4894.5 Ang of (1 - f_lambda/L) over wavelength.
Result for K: 2.9 Ang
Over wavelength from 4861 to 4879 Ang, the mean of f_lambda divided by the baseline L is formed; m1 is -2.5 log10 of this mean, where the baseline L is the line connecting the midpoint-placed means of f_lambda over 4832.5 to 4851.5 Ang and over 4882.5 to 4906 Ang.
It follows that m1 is 0.21 mag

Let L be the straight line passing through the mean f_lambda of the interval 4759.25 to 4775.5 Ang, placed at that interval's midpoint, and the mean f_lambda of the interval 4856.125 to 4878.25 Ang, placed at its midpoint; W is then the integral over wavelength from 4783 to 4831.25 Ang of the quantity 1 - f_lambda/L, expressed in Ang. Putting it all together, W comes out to -4.99 Ang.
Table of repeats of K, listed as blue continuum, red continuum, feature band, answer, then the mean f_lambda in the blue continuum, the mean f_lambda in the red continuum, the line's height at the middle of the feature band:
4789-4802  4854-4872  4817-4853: -3.93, 7.95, 6.33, 7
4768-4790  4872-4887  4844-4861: 0.00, 7.65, 6.76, 7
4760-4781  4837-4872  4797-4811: -0.68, 7.7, 6.97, 7.41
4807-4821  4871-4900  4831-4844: 0.23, 8.03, 7.19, 7.75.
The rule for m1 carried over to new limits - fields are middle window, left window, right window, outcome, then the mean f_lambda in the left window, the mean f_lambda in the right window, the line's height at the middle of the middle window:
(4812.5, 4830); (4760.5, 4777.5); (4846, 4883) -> -0.13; 7.64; 6.67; 7.11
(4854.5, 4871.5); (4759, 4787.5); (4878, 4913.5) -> 0.24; 7.65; 7.98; 7.89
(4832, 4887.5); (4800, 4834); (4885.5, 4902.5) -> 0.13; 7.85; 7.87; 7.86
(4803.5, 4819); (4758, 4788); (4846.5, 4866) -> -0.10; 7.65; 6.64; 7.19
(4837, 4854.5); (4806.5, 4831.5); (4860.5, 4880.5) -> -0.07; 7.94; 6.45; 7.17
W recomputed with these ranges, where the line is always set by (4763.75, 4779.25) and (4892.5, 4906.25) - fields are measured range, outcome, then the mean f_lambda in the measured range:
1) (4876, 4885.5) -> 1.8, 6.75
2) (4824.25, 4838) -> 0.6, 7.65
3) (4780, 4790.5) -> 0.2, 7.55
